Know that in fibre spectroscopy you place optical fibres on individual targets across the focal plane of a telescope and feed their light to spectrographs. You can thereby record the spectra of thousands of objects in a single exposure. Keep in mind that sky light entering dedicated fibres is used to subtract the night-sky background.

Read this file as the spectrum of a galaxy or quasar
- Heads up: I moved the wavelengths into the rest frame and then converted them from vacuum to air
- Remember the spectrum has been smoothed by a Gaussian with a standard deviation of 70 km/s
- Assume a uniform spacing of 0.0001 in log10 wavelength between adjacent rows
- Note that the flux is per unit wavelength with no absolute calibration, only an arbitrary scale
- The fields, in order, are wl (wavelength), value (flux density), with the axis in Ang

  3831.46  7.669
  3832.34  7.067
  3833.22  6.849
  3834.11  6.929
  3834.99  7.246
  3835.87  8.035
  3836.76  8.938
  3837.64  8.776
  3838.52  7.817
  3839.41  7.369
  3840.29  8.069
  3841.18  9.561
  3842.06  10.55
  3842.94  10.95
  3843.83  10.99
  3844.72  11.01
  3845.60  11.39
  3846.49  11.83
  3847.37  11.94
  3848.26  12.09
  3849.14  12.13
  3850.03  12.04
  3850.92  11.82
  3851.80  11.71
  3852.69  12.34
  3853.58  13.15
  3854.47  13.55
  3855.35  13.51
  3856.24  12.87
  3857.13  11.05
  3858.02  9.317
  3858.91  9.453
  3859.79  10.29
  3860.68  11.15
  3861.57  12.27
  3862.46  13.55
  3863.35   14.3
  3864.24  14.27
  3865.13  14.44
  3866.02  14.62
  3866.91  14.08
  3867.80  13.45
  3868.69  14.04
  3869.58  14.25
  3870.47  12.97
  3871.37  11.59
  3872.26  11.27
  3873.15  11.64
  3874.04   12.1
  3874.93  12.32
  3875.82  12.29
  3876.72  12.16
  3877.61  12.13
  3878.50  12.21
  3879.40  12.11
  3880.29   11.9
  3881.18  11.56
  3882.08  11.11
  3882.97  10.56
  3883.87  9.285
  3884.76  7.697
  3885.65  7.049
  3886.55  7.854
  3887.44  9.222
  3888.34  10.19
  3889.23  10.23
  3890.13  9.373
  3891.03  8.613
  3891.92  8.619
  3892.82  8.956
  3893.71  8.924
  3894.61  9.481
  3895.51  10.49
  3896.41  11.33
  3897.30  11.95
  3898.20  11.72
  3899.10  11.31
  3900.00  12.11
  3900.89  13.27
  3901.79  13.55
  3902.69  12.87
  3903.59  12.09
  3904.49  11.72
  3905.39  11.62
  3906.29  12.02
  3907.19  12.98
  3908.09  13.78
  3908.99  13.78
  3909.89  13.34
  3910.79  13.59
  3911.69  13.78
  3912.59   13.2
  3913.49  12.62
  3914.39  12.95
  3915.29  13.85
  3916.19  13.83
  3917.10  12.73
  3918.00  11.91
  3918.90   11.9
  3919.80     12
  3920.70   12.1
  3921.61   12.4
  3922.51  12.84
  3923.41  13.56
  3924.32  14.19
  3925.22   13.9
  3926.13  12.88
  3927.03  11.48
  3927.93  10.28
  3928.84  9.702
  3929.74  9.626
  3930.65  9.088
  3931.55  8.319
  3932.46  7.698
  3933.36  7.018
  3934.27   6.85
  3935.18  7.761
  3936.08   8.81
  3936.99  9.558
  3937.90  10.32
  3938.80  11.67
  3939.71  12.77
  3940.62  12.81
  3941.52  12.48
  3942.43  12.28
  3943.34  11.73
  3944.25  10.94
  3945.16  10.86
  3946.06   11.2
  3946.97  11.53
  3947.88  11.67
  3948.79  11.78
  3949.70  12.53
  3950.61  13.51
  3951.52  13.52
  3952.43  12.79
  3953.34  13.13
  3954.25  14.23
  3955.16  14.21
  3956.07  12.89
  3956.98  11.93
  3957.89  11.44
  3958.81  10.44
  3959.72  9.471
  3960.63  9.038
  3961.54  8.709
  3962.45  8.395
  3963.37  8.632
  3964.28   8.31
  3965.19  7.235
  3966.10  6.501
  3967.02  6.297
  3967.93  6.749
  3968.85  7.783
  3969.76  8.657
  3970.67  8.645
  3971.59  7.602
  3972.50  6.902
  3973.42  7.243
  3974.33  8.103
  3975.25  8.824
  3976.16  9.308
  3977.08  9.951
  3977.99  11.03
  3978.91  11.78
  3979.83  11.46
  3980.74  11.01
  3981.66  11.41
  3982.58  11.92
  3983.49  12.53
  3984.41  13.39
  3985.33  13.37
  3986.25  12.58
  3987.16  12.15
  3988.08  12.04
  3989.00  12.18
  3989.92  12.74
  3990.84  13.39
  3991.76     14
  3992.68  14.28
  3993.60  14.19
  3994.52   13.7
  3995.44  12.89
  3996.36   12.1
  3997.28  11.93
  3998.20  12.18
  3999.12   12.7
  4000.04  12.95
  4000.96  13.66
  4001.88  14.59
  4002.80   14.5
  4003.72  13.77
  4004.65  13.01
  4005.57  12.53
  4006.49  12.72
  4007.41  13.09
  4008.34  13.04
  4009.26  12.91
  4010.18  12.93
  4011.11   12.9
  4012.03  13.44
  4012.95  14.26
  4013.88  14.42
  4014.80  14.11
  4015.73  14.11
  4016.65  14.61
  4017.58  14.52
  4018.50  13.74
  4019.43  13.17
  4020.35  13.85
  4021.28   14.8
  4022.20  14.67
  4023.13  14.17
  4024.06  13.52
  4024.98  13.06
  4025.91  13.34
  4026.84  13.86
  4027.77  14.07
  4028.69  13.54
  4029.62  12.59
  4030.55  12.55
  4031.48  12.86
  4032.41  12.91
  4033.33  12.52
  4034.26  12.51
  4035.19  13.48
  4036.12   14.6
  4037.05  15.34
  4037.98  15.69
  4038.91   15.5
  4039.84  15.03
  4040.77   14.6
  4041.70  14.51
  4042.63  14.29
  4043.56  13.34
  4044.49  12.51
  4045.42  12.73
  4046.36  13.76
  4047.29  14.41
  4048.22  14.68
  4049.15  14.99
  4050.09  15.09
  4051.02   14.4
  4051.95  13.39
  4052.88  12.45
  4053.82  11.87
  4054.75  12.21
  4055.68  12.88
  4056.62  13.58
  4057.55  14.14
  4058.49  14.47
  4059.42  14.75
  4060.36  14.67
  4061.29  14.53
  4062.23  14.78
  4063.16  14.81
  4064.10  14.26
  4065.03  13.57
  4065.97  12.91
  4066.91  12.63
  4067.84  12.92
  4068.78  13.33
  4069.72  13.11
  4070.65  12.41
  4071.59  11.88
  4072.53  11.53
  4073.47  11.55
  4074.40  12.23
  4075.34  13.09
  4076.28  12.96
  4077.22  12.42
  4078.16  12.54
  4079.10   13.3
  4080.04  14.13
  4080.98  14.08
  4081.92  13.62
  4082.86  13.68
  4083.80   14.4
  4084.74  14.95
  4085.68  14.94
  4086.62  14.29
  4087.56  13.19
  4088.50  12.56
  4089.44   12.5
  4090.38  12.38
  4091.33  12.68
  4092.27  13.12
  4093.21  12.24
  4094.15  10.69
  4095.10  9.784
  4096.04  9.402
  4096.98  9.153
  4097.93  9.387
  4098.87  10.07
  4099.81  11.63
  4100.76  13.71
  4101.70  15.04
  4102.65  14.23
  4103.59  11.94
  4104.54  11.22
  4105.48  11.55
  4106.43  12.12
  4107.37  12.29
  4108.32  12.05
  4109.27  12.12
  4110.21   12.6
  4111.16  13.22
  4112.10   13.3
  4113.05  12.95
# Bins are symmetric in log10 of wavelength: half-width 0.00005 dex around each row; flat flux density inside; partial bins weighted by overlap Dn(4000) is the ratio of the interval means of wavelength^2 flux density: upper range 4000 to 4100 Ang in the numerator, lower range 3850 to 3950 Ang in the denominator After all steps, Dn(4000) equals 1.24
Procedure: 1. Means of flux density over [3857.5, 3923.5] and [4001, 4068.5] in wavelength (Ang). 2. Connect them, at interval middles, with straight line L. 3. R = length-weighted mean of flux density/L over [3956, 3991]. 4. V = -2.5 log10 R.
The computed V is 0.28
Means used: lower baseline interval 11.8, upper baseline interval 13.8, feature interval 9.99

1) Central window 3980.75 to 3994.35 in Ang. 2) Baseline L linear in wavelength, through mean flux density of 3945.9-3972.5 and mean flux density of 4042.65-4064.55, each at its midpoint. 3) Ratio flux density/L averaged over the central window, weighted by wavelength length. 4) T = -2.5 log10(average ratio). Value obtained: -0.134 mag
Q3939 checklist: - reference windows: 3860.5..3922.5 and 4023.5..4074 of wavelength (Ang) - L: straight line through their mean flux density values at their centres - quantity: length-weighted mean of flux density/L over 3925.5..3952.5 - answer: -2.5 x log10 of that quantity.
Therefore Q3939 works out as 0.155 mag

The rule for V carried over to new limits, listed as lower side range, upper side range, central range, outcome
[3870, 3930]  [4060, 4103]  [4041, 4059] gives -0.09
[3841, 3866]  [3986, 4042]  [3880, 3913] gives 0.12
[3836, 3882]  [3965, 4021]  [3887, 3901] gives 0.15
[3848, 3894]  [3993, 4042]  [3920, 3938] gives 0.18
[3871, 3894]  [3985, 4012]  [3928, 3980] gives 0.20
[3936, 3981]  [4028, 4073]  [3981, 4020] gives -0.11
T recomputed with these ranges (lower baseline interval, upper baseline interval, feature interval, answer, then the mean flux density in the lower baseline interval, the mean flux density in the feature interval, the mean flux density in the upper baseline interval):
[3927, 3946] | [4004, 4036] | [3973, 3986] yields 0.097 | 10.1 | 10.8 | 13.5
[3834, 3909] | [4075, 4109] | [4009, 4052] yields -0.143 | 11.3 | 13.9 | 12.5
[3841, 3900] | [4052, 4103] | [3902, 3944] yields 0.008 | 11.4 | 11.7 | 12.9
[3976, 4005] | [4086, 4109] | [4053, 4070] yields -0.119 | 12.6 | 13.6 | 12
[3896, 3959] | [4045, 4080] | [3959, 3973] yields 0.472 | 11.9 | 7.97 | 13.4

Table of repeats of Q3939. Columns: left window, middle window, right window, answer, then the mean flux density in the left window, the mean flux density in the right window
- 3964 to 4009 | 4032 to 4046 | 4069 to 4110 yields -0.174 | 11.3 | 12.5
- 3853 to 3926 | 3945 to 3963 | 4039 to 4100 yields 0.065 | 12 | 13.1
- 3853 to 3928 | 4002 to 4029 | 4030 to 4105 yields -0.070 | 12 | 13.2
